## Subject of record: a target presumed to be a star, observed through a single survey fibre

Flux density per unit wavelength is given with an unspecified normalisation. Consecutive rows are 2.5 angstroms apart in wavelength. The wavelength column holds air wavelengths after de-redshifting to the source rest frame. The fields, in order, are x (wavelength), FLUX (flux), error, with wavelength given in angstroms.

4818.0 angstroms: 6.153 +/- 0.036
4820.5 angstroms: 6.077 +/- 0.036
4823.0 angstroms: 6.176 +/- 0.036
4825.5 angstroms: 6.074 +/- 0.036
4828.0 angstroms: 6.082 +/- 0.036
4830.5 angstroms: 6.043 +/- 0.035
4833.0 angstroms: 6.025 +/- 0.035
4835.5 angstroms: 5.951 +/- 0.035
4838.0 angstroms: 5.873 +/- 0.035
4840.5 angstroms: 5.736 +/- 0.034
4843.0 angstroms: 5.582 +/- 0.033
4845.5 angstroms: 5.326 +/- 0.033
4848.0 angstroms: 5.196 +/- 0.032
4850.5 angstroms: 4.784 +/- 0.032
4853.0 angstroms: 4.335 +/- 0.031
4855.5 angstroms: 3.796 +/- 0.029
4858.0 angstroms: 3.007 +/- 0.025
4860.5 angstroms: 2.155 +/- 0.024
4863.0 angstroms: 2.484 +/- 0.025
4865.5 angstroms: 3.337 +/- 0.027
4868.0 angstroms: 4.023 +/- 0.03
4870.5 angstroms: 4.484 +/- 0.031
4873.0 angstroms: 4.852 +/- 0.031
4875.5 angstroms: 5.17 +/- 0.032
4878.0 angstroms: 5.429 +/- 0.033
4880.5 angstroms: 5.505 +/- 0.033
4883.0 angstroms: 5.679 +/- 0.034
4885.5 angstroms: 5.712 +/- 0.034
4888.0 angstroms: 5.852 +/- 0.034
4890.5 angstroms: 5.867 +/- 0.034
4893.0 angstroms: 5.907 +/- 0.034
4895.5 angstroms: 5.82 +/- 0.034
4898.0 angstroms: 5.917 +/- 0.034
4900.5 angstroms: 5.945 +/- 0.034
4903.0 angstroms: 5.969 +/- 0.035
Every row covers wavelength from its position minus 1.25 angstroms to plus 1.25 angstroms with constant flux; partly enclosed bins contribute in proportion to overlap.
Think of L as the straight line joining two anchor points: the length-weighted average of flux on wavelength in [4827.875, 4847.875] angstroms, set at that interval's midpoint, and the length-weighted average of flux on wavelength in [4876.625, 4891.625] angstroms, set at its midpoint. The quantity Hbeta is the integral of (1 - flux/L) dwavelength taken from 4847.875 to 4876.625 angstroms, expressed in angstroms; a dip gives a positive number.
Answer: 9.1 angstroms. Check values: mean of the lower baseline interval 5.78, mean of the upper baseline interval 5.67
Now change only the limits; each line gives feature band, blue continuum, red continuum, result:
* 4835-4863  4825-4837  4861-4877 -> 3.1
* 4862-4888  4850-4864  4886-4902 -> -0.6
